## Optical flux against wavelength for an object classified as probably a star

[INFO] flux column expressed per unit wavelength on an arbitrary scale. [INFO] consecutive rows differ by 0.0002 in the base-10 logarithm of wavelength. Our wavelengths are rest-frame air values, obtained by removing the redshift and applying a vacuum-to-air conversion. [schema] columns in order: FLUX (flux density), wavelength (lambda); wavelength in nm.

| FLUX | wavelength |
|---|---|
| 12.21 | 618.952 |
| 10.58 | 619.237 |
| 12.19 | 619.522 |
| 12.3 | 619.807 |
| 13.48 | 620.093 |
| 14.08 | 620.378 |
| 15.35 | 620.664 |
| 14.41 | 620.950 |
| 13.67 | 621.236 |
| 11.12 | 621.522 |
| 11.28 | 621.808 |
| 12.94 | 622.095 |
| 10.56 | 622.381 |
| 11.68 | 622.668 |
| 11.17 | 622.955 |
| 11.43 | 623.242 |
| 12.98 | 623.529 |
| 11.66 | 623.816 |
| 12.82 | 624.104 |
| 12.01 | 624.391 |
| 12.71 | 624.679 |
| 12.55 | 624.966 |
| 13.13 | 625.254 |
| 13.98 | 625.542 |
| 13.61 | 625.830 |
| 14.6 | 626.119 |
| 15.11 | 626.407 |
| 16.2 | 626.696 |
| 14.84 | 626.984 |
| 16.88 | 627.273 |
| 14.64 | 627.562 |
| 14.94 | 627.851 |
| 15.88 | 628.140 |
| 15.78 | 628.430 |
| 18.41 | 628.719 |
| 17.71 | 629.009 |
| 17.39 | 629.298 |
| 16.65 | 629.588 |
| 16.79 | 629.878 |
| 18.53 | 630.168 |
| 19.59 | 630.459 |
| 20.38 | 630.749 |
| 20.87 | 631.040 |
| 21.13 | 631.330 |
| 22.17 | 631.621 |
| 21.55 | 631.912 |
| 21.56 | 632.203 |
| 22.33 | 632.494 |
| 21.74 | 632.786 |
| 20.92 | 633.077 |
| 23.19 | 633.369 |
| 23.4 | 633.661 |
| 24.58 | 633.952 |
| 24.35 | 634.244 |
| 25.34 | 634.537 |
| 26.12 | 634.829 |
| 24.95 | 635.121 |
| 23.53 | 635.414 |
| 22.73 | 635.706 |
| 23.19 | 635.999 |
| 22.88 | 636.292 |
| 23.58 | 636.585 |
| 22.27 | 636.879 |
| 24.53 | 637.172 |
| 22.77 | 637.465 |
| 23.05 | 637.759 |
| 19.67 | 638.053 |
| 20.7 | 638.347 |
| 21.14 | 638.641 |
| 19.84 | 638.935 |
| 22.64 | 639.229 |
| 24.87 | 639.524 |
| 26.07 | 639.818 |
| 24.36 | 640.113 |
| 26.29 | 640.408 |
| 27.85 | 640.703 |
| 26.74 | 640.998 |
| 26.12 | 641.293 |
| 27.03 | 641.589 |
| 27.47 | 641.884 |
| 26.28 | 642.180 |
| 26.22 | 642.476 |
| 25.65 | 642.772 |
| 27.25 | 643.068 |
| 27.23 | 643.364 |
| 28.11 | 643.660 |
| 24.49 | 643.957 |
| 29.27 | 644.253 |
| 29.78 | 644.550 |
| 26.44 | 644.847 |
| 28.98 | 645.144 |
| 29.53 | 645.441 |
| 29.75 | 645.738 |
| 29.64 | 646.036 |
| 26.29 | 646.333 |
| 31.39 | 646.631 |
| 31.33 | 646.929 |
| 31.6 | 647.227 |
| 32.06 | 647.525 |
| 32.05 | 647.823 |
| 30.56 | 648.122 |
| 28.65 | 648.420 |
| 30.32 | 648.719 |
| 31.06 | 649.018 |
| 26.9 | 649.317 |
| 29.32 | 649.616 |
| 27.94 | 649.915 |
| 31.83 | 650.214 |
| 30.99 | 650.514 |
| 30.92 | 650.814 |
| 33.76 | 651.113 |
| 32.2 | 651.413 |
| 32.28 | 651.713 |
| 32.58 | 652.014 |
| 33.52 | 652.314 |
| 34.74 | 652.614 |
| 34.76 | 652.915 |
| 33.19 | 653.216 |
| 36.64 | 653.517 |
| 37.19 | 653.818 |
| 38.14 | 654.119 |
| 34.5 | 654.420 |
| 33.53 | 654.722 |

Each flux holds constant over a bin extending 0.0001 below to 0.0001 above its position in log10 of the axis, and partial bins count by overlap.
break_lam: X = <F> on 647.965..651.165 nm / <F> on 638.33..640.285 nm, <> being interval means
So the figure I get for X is 1.31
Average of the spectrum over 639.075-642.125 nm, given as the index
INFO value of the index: 25.9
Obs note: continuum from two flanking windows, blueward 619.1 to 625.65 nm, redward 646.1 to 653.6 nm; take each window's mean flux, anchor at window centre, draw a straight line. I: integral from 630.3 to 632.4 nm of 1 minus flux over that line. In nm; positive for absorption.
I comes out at -0.26 nm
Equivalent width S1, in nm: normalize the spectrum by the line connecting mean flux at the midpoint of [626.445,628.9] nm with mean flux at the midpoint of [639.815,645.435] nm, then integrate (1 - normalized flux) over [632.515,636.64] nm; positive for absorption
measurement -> -0.50 nm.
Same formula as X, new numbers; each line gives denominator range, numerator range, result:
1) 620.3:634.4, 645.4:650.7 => 1.83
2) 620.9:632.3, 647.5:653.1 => 2.04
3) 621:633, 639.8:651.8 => 1.83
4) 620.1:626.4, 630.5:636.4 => 1.78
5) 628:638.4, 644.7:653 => 1.44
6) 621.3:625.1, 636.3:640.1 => 1.90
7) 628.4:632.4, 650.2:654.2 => 1.75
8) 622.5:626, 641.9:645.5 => 2.19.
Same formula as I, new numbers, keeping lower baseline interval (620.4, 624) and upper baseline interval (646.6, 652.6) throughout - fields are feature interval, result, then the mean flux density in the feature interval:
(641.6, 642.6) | -0.03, 26.7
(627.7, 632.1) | -0.20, 18.5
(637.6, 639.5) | 0.17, 21.4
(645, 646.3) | -0.03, 29.2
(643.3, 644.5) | -0.01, 27.5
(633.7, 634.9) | -0.24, 24.9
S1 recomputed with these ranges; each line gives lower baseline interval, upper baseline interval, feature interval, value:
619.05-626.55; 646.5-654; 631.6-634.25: -0.36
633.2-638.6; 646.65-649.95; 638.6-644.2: 0.15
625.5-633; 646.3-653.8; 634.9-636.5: -0.10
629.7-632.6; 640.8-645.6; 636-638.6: 0.16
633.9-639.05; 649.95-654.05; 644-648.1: -0.04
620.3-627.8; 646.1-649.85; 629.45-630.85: -0.06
